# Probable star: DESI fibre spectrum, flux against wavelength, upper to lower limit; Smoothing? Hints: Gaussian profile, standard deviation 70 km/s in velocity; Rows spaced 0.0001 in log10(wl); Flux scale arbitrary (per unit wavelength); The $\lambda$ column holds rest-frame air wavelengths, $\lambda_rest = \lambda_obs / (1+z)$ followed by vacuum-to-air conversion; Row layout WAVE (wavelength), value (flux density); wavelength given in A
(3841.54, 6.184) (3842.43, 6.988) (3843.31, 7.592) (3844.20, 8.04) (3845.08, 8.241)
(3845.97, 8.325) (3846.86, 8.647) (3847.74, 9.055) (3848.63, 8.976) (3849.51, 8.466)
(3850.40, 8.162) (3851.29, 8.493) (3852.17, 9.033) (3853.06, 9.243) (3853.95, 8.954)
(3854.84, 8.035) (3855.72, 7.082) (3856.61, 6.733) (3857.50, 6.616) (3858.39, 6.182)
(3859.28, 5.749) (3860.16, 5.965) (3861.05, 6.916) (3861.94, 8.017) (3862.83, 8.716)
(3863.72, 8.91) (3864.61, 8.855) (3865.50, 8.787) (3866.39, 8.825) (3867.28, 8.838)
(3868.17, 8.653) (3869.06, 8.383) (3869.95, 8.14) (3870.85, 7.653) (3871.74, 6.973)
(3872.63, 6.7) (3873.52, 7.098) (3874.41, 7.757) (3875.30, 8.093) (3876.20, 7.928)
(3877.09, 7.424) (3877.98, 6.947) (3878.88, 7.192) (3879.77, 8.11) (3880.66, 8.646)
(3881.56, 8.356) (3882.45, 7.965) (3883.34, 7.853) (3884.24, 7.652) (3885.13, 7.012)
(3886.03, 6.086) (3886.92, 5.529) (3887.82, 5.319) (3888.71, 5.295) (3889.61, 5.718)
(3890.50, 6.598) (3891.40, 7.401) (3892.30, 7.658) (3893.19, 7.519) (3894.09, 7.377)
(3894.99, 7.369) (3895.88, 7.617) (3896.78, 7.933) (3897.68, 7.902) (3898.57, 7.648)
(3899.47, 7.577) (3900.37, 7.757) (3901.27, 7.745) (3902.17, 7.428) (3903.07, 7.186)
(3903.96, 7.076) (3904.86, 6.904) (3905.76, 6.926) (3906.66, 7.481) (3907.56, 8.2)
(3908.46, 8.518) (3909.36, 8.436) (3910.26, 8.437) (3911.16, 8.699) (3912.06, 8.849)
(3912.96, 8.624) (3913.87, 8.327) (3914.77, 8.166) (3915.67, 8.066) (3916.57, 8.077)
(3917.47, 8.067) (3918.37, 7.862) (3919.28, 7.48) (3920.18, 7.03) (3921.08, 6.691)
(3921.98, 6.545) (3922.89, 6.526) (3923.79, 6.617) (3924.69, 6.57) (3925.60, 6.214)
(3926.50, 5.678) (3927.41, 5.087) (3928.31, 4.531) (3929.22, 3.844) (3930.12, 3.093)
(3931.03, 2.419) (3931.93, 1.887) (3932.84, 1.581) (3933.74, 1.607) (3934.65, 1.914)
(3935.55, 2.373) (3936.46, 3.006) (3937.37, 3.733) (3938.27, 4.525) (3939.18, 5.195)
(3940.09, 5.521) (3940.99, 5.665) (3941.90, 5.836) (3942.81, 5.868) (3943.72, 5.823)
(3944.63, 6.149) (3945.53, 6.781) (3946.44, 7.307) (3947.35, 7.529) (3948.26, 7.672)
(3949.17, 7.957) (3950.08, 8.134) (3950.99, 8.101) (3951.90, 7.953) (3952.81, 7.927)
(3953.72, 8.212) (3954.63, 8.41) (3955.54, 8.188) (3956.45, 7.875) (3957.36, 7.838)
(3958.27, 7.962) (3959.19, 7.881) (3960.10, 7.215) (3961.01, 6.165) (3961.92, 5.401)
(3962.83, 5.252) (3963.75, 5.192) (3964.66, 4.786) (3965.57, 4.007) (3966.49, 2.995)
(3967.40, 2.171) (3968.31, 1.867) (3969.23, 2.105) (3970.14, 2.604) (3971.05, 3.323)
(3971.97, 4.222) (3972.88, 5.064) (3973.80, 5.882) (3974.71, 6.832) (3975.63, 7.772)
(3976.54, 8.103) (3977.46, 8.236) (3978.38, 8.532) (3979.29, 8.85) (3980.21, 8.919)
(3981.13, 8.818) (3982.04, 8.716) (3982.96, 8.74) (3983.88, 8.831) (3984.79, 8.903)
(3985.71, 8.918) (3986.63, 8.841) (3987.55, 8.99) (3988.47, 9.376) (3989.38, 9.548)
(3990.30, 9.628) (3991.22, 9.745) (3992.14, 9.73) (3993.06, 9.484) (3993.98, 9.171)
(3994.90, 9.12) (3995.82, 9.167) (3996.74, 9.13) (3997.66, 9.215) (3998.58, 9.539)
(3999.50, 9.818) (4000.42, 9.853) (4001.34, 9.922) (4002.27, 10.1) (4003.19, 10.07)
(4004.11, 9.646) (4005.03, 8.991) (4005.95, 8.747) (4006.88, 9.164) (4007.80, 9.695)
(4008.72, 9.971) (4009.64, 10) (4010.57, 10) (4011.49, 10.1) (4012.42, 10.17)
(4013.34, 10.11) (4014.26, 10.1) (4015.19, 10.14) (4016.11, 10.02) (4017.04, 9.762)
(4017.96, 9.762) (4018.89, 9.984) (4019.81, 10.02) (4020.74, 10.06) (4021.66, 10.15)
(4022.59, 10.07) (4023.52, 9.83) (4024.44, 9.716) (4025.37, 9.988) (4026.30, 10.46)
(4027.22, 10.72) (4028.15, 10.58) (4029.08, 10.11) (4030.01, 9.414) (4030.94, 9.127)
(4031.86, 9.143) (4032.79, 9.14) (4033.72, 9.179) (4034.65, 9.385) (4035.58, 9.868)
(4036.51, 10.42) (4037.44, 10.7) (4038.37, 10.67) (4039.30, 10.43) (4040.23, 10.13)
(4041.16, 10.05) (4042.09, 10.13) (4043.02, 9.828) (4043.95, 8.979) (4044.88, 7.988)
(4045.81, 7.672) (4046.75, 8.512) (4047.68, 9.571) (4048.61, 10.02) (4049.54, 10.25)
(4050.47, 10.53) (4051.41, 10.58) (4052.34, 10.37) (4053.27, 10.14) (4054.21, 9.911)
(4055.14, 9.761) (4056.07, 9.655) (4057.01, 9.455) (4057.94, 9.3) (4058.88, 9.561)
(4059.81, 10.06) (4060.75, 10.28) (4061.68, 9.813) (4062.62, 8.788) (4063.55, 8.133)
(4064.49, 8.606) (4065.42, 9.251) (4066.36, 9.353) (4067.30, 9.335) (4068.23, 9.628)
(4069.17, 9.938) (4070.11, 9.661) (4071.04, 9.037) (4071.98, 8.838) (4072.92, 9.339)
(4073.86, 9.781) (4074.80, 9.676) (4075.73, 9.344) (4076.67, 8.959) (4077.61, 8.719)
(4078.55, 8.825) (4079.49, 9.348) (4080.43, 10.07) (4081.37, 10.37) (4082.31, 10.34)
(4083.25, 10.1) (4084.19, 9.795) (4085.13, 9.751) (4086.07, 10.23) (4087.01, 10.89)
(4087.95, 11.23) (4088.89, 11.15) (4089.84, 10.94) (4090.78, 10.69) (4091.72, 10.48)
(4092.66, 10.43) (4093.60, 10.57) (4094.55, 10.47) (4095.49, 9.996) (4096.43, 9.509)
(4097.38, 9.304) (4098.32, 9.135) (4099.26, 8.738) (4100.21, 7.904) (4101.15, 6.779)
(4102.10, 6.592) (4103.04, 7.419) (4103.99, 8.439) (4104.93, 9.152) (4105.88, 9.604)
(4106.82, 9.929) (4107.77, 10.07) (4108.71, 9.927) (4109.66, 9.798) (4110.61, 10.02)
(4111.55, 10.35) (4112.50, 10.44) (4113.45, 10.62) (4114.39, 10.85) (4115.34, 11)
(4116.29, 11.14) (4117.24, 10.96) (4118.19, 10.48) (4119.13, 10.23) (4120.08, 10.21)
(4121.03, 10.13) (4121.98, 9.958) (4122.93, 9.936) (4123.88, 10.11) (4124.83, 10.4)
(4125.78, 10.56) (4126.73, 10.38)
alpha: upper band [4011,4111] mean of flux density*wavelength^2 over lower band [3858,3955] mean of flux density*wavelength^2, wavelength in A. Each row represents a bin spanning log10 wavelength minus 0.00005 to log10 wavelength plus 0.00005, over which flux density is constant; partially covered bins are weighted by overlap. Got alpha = 1.52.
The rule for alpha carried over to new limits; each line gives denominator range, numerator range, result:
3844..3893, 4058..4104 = 1.38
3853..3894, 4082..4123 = 1.49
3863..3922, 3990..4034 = 1.35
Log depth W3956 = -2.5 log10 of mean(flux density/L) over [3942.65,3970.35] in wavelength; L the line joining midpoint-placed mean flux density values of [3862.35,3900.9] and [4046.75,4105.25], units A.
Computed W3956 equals 0.308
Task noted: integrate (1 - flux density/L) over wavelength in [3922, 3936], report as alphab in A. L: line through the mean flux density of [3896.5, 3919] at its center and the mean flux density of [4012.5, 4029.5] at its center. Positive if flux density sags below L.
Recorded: 7.1 A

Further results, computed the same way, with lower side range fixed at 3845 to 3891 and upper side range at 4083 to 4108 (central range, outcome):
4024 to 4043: -1.88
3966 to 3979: 5.37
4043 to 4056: -0.52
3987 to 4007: -1.61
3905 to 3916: -0.23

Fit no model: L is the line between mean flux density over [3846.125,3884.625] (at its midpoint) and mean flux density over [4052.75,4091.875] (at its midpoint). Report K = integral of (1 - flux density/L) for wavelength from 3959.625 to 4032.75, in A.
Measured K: 5.4 A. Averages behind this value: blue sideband 7.93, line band 8.43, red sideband 9.72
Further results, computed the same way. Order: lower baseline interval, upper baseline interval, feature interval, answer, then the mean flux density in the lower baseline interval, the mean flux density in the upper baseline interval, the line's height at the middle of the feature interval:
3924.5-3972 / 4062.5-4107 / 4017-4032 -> -4.6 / 5.31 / 9.47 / 7.63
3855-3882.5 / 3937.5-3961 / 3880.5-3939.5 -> 7.1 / 7.69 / 7.04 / 7.35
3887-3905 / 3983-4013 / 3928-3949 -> 9.2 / 7.12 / 9.48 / 8.11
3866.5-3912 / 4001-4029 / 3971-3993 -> 2.6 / 7.52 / 9.94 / 9.3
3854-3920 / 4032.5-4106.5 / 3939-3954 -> 2.4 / 7.59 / 9.58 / 8.24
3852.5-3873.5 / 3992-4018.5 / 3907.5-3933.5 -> 6.2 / 7.77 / 9.68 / 8.54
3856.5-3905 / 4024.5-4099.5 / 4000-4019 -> -1.5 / 7.43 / 9.76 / 9.09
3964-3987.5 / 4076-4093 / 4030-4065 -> -3.2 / 6.36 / 10.1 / 8.84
